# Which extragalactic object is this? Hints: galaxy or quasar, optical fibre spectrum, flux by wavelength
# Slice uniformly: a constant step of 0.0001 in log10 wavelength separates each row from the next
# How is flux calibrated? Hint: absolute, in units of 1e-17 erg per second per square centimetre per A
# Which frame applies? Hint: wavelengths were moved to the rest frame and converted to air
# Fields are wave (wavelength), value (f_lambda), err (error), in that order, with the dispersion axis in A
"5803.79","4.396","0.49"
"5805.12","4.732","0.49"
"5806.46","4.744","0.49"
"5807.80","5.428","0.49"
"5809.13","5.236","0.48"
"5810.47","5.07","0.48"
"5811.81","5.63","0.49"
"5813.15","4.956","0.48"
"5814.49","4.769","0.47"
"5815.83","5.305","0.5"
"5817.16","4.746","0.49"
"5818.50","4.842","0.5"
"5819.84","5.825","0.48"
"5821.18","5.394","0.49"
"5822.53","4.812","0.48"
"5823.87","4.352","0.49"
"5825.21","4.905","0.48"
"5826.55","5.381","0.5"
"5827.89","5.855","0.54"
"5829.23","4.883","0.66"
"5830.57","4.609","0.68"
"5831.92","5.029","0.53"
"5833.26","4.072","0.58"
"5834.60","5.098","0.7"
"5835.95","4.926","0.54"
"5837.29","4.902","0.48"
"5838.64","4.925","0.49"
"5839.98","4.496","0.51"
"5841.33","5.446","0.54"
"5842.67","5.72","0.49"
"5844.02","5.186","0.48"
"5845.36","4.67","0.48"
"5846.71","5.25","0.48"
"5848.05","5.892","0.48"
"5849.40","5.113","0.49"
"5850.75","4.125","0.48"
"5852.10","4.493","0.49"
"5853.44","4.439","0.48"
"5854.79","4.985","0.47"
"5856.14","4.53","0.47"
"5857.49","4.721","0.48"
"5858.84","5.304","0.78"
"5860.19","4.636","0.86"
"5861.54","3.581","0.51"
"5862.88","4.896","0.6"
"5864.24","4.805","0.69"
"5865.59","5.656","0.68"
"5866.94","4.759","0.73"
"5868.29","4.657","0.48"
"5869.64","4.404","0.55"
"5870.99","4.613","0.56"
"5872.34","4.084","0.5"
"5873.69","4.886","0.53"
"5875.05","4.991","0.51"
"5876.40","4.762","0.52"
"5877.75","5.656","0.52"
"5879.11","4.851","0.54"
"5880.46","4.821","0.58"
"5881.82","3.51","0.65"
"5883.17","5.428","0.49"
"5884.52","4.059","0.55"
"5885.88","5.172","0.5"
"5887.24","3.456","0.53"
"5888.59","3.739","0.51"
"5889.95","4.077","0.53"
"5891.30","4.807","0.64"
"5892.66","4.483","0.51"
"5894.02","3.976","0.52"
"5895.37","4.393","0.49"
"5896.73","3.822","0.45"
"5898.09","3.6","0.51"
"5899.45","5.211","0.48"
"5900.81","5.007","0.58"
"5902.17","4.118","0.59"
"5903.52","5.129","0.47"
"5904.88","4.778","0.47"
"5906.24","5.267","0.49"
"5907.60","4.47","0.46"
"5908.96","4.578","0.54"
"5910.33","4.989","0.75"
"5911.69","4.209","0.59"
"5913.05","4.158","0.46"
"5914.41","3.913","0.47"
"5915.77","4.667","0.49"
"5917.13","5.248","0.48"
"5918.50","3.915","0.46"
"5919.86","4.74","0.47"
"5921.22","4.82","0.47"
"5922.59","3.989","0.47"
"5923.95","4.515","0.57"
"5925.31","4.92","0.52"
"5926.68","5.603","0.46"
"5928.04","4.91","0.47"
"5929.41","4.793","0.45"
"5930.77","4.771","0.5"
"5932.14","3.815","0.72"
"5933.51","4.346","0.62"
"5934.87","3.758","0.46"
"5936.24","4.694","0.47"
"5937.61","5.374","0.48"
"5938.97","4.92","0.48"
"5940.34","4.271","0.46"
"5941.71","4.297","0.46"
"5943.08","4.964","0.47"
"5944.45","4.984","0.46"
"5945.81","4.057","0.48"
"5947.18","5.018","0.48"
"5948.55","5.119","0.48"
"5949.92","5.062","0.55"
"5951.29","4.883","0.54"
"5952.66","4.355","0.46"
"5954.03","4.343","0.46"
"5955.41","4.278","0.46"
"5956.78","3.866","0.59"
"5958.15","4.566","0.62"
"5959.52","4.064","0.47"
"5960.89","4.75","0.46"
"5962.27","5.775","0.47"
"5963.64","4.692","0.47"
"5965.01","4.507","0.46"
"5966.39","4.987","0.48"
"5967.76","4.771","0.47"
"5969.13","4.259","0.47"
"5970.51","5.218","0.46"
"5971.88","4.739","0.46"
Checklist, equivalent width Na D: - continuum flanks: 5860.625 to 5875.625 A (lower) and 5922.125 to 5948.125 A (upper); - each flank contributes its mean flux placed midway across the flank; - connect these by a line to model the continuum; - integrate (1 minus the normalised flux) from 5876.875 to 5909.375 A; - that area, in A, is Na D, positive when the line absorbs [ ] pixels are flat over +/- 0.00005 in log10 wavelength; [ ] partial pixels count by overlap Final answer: 0.97 A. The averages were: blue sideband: 4.66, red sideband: 4.64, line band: 4.52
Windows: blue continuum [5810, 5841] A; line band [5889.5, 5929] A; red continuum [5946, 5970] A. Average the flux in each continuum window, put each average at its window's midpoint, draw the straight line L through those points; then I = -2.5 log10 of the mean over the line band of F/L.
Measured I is 0.05 mag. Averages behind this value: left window 4.99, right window 4.65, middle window 4.57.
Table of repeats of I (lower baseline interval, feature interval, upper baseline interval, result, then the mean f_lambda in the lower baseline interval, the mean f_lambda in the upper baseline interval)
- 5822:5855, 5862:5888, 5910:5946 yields 0.02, 4.94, 4.58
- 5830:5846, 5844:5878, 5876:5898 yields -0.03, 4.92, 4.41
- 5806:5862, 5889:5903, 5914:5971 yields 0.10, 4.96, 4.64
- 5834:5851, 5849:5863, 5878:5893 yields 0.06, 5.08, 4.43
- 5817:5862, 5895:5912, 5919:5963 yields 0.04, 4.92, 4.64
